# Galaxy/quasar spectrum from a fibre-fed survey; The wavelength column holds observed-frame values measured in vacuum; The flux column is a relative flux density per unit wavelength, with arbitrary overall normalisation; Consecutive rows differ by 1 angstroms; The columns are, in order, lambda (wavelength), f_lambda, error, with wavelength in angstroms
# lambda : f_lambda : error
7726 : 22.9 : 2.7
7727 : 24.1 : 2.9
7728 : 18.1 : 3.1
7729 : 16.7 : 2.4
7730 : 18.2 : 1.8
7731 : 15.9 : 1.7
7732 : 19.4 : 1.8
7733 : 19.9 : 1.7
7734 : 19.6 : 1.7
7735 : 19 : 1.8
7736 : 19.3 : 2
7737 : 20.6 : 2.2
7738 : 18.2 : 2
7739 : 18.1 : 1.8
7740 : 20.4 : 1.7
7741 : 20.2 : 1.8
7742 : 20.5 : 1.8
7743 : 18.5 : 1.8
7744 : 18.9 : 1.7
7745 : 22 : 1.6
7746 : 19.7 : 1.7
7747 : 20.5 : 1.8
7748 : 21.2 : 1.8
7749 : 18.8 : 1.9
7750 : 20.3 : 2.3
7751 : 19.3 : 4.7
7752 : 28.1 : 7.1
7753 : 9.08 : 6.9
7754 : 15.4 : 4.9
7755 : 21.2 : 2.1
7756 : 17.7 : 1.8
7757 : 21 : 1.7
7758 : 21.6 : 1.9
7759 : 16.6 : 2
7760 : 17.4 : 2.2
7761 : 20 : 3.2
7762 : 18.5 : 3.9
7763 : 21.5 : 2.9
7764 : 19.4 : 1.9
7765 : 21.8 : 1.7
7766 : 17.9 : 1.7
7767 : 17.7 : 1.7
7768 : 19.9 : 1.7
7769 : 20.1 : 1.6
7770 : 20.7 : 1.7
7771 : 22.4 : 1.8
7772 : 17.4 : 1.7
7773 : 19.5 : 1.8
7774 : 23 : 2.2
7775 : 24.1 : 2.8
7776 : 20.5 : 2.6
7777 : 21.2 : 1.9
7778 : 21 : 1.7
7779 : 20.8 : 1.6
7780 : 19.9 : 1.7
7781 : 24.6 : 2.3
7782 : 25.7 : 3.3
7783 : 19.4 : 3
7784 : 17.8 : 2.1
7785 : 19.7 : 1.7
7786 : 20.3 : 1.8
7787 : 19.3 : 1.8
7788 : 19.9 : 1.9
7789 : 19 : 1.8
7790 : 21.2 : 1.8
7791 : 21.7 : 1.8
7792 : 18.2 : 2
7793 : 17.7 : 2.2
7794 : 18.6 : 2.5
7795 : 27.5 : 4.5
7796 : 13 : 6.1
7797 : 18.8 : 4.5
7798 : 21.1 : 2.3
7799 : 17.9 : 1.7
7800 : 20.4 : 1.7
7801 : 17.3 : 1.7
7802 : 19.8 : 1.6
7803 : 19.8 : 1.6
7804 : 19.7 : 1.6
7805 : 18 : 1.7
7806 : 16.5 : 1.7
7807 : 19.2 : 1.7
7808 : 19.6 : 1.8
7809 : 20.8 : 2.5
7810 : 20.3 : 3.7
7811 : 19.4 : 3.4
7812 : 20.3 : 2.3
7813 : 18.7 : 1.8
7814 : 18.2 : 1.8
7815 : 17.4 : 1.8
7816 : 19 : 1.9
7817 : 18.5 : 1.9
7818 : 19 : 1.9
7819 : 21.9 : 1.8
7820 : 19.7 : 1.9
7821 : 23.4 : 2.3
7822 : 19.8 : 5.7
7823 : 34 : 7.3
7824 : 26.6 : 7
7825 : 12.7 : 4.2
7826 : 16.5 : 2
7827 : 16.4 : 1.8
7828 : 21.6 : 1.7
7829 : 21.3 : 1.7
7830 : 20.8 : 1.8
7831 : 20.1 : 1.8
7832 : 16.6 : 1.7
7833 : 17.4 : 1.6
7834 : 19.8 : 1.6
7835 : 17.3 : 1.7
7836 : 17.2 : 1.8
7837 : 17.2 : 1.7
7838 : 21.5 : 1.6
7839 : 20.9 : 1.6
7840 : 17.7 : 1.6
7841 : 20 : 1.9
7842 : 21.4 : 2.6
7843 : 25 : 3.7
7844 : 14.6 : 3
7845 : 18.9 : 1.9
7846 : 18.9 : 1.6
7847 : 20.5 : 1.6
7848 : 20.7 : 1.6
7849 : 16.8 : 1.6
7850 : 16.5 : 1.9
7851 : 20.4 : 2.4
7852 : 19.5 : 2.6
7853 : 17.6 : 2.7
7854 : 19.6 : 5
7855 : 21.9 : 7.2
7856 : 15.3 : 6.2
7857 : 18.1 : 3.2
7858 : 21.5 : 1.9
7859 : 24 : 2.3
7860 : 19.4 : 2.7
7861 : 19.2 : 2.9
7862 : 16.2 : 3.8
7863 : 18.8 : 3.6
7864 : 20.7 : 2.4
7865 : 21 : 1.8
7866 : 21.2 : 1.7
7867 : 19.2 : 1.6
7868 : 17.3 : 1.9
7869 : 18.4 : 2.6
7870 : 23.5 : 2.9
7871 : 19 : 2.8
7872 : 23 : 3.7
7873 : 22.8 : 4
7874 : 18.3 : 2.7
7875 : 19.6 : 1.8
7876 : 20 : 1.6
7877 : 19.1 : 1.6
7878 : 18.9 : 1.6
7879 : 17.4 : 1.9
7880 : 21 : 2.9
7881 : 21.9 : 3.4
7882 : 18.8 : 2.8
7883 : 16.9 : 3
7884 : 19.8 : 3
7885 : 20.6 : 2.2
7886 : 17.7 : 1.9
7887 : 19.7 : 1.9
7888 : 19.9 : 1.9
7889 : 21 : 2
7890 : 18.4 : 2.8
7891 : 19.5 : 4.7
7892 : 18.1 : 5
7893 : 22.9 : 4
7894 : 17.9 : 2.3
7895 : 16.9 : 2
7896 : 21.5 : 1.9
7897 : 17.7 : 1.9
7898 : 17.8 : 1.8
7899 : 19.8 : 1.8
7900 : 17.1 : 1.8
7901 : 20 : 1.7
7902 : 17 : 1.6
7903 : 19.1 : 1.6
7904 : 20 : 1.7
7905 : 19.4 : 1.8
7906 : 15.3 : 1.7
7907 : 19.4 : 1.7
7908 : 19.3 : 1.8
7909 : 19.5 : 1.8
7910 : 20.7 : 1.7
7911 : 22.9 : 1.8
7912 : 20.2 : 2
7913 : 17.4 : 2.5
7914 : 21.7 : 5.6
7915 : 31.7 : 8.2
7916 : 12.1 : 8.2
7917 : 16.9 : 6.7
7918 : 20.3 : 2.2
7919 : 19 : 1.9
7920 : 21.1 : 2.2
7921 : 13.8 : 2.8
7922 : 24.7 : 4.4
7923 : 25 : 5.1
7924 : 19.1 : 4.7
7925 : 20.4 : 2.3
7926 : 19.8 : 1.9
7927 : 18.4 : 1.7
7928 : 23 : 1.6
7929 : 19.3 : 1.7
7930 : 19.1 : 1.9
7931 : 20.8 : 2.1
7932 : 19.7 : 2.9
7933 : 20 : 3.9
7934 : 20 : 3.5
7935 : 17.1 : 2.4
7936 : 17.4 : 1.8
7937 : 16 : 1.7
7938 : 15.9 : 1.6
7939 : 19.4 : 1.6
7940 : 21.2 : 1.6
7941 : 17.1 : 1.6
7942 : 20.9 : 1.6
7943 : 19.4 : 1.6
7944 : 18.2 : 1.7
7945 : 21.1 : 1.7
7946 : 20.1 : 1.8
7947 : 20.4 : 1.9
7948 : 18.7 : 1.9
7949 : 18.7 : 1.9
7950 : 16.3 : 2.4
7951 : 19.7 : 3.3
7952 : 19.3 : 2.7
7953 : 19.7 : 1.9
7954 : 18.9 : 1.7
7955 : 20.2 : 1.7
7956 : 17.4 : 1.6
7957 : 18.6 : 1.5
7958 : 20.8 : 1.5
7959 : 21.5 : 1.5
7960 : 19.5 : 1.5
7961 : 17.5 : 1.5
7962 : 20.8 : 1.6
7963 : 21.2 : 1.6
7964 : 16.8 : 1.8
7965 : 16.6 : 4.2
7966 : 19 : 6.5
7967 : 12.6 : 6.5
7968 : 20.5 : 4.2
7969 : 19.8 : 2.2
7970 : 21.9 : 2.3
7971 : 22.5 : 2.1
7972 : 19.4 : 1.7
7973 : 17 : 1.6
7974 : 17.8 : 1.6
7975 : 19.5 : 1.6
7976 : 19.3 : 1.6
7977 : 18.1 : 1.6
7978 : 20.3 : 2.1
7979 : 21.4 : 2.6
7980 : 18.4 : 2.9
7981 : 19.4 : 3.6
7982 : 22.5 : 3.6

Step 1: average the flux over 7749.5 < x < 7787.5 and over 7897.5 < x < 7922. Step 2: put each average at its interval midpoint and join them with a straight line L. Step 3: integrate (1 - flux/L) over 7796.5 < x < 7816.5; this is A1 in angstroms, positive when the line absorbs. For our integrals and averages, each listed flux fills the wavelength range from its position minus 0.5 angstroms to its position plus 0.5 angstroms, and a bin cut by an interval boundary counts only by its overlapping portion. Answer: 0.8 angstroms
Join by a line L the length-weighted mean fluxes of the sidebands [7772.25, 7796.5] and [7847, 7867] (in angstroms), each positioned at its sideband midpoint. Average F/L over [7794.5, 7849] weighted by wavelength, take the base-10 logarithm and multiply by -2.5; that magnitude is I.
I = 0.02 mag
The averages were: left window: 20.5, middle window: 19.6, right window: 19.4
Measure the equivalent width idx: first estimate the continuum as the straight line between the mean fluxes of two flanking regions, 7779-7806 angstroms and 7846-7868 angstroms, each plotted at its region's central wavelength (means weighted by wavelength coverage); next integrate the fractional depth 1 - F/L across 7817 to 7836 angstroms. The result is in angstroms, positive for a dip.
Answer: -0.54 angstroms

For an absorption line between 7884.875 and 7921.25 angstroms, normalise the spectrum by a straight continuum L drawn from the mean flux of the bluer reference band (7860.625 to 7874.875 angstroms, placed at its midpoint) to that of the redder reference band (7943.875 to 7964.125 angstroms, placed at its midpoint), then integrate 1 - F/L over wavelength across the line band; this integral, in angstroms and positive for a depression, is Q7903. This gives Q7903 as 0.70 angstroms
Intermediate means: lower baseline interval 19.9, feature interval 19.3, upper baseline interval 19.4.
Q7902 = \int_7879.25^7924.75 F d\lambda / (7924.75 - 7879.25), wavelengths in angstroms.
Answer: 19.6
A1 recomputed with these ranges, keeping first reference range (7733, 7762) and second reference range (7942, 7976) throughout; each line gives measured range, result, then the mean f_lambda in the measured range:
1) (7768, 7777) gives -0.7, 20.9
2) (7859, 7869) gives -0.1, 19.4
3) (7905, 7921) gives -0.3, 19.6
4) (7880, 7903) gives 0.1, 19.2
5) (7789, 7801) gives -0.1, 19.5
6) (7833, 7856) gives 0.2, 19.1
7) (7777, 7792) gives -1.0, 20.7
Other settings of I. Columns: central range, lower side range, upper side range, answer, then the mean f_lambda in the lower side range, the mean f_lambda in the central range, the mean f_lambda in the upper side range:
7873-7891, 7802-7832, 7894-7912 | -0.01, 19.9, 19.5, 19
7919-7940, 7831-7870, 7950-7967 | -0.03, 19.2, 19.5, 18.9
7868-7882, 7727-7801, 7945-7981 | -0.04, 19.7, 20.1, 19.2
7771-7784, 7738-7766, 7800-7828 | -0.09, 19.5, 21.3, 19.8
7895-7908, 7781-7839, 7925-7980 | 0.04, 19.7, 18.6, 19.2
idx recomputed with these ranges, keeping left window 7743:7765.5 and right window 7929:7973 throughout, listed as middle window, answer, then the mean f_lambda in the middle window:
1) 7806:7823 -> -0.6 angstroms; 20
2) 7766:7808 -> -1.1 angstroms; 20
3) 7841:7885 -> -0.8 angstroms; 19.6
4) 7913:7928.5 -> -1.0 angstroms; 20.4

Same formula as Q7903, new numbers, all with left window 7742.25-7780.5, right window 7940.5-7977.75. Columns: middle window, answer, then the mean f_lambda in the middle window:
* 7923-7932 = -0.5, 20.2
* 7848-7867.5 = 0.1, 19.3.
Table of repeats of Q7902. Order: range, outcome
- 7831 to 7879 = 19.4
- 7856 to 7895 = 19.7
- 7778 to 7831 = 20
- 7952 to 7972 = 19.3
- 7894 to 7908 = 18.5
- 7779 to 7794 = 20.3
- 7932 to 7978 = 19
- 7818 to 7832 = 20.9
